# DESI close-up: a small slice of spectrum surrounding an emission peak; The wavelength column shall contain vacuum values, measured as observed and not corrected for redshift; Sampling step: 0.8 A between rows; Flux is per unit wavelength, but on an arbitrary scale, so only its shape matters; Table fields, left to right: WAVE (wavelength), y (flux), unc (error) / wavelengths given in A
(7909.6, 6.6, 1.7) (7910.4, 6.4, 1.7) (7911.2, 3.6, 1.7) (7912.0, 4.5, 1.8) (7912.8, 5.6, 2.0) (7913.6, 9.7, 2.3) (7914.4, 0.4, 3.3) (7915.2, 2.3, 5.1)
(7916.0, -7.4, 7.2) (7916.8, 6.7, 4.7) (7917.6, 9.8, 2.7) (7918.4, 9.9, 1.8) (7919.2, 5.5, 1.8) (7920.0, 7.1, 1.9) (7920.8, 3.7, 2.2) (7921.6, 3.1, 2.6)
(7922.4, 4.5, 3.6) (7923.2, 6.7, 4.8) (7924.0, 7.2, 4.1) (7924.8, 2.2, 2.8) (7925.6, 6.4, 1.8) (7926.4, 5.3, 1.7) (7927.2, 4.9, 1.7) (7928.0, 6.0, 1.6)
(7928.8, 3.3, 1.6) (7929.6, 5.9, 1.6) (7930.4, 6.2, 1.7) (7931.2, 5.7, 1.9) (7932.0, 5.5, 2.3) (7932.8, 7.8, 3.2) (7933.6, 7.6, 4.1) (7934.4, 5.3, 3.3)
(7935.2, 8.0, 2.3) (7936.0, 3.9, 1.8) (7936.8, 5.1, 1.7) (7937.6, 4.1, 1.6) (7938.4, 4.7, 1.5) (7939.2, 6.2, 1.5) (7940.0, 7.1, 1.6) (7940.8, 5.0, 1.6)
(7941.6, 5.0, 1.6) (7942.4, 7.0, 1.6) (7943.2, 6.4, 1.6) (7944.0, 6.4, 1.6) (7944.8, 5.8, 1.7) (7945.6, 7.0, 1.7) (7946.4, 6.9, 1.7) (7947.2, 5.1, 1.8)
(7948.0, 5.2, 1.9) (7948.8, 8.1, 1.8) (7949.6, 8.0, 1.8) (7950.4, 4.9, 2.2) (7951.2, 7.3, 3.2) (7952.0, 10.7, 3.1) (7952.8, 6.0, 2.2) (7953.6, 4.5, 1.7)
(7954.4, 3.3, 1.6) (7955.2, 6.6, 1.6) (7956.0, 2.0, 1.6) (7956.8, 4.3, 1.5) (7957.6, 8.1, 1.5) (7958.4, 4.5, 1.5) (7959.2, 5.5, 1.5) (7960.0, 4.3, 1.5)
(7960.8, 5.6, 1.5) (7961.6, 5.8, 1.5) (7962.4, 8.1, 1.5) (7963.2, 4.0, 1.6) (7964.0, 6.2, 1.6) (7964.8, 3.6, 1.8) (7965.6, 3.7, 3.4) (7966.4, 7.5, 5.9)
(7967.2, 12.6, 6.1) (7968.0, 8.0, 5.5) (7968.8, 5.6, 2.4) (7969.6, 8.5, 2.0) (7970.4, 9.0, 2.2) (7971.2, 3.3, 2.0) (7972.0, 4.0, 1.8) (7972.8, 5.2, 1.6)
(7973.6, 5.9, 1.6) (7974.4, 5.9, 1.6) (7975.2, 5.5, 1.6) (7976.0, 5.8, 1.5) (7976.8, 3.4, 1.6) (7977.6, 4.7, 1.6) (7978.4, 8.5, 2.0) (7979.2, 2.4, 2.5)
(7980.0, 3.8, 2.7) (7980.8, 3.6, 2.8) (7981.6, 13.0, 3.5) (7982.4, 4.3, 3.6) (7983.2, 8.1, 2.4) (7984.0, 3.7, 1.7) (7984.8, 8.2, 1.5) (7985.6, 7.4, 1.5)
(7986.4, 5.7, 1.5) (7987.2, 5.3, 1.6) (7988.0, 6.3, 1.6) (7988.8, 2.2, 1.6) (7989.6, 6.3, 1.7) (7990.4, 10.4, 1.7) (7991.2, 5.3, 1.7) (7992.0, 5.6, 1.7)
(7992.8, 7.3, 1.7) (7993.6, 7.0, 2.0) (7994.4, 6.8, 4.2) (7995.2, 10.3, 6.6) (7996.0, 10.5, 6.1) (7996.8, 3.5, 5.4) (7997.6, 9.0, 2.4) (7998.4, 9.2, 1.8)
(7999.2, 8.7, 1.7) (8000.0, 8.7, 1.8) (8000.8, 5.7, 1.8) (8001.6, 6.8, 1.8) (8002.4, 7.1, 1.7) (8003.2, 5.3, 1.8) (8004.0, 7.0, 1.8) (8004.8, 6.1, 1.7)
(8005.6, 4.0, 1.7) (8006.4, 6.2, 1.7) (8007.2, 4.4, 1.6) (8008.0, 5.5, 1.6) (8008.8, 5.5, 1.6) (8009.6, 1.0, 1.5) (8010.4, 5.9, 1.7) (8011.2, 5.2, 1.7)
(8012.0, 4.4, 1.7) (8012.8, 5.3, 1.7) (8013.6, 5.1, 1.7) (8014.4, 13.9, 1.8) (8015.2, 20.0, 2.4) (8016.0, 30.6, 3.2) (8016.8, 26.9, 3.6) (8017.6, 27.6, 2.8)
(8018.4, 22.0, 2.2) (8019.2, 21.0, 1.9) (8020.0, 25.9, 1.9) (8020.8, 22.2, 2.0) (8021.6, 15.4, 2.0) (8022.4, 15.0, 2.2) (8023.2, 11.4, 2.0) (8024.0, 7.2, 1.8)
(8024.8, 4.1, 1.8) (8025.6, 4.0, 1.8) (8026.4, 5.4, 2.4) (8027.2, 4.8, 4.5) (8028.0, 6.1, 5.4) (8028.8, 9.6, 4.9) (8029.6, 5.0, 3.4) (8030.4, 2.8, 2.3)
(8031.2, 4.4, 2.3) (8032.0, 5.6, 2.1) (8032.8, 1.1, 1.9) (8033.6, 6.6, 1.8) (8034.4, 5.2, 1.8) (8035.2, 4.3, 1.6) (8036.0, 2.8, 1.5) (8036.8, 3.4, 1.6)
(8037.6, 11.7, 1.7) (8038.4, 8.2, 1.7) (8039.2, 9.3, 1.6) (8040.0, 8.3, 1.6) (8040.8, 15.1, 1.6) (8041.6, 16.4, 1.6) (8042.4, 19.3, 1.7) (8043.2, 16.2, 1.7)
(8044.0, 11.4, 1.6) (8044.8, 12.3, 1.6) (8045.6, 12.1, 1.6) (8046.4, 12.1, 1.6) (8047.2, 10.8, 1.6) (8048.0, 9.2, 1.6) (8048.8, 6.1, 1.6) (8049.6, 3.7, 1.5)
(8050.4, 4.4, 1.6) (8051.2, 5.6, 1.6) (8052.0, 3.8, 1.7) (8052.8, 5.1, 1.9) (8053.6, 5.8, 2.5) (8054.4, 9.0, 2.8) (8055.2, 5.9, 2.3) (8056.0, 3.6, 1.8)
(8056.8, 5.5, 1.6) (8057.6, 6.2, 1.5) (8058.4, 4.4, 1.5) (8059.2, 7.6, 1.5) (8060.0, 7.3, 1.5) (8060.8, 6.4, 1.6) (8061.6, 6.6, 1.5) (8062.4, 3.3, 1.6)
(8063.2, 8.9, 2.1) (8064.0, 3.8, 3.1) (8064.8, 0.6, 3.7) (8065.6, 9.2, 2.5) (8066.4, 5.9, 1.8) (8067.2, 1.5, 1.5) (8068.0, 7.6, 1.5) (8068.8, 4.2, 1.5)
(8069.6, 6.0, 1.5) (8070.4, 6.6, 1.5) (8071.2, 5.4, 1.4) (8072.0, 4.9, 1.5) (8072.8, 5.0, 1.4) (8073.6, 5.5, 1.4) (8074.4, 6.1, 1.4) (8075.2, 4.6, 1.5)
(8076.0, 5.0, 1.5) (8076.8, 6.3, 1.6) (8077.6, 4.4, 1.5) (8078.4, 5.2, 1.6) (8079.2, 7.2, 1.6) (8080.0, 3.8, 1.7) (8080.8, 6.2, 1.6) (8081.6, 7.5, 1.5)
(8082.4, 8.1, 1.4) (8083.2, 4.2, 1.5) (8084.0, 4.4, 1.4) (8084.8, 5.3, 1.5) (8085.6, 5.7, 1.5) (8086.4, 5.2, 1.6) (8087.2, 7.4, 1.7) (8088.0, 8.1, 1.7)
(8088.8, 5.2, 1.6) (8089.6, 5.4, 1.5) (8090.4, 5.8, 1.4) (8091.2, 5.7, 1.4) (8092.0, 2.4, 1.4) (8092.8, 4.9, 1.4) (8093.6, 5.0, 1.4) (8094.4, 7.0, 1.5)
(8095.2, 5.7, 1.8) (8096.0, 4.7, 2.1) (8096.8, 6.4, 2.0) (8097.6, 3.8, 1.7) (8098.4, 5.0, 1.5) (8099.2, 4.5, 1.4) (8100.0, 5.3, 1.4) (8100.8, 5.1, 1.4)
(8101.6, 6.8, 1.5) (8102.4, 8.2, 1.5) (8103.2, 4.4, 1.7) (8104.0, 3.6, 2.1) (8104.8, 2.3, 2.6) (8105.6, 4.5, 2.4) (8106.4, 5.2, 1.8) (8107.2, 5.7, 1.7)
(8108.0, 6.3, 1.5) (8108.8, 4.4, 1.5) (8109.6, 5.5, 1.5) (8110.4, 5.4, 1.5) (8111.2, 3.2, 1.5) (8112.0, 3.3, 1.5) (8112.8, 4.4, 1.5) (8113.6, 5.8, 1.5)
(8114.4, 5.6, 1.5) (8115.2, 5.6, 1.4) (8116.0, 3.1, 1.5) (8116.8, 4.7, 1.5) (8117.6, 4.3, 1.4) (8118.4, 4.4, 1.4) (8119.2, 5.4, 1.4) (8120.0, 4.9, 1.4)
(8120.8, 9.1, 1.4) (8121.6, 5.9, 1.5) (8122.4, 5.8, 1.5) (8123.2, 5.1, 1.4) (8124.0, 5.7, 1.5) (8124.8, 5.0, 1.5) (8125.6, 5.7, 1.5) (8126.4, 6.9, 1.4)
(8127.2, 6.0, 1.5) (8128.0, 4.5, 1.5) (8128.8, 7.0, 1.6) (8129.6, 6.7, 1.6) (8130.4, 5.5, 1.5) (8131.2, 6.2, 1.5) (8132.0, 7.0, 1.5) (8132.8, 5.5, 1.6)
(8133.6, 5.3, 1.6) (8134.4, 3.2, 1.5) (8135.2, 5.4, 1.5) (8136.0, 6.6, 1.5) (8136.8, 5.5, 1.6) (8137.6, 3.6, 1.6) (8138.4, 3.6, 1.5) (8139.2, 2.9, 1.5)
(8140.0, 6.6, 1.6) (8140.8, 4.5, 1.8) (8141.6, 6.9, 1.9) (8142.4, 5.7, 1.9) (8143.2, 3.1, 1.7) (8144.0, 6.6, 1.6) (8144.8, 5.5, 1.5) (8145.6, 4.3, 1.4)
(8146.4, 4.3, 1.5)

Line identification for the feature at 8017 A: H-alpha 6563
